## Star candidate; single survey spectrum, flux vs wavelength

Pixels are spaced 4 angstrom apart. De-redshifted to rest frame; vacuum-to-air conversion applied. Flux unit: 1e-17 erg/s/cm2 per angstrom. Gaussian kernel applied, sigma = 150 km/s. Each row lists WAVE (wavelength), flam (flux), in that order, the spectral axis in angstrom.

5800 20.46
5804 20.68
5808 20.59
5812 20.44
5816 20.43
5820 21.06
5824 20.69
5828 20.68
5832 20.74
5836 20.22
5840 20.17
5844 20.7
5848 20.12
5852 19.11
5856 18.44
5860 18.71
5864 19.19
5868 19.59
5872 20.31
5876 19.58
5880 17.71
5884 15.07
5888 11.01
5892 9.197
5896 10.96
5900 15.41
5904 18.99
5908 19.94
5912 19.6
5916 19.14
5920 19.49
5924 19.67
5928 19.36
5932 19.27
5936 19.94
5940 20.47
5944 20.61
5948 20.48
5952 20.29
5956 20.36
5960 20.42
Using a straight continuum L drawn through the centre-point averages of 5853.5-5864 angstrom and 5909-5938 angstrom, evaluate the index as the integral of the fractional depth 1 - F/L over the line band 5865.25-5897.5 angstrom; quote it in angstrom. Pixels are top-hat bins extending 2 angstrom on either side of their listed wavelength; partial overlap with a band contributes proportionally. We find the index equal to 5.7 angstrom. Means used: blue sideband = 18.7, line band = 15.6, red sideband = 19.5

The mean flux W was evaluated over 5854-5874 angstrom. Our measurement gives 19.2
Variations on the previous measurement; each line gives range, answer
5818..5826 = 20.9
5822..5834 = 20.7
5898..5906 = 17.2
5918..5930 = 19.5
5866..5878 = 19.8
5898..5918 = 18.6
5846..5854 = 19.6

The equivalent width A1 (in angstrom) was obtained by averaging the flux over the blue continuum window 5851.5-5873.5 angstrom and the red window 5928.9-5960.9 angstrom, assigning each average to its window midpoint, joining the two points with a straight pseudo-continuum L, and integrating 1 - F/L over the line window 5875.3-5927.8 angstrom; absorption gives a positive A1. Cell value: 8.2 angstrom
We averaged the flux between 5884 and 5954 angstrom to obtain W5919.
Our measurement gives 17.8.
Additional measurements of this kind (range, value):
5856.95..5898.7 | 16.2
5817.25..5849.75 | 20.5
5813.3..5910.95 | 18.3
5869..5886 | 18.3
